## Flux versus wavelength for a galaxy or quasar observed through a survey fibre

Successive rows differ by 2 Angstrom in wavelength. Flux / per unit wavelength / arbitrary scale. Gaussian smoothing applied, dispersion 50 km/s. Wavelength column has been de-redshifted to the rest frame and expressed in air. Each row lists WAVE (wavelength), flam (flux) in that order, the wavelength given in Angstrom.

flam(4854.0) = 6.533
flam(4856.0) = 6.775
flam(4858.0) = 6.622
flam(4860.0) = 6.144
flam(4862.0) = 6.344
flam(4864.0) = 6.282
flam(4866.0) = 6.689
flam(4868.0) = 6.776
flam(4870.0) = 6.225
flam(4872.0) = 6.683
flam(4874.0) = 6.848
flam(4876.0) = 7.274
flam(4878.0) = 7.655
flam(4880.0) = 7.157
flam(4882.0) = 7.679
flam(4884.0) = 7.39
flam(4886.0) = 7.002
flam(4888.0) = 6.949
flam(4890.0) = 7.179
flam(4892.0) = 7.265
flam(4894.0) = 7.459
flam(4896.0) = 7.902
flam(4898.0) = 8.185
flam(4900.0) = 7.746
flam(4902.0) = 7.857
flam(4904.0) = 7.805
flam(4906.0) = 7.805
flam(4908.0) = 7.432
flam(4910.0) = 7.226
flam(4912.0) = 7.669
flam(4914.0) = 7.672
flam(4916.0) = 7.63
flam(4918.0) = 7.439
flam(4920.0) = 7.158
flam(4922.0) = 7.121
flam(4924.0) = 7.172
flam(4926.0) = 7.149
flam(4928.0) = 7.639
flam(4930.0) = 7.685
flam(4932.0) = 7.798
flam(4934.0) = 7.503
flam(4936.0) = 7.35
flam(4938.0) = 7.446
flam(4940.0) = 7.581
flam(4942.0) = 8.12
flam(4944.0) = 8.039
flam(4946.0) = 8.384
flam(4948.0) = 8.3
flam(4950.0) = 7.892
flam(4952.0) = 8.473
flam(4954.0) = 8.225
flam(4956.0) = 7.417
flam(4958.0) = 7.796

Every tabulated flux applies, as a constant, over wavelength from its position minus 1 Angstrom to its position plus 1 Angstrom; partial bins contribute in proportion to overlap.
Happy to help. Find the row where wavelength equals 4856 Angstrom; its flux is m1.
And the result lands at 6.775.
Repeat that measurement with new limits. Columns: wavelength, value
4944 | 8.039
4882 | 7.679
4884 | 7.39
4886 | 7.002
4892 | 7.265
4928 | 7.639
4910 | 7.226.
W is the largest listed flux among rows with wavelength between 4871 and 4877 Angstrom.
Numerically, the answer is 7.274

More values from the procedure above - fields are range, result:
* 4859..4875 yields 6.848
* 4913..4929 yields 7.672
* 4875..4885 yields 7.679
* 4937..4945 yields 8.12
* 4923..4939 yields 7.798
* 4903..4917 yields 7.805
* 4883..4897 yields 7.902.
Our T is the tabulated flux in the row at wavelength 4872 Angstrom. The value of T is 6.683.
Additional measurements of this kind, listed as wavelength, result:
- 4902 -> 7.857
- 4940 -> 7.581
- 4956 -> 7.417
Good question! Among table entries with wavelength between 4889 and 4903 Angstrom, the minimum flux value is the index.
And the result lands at 7.179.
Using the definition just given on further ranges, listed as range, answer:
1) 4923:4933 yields 7.149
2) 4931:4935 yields 7.503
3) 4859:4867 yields 6.144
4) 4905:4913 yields 7.226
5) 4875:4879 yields 7.274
